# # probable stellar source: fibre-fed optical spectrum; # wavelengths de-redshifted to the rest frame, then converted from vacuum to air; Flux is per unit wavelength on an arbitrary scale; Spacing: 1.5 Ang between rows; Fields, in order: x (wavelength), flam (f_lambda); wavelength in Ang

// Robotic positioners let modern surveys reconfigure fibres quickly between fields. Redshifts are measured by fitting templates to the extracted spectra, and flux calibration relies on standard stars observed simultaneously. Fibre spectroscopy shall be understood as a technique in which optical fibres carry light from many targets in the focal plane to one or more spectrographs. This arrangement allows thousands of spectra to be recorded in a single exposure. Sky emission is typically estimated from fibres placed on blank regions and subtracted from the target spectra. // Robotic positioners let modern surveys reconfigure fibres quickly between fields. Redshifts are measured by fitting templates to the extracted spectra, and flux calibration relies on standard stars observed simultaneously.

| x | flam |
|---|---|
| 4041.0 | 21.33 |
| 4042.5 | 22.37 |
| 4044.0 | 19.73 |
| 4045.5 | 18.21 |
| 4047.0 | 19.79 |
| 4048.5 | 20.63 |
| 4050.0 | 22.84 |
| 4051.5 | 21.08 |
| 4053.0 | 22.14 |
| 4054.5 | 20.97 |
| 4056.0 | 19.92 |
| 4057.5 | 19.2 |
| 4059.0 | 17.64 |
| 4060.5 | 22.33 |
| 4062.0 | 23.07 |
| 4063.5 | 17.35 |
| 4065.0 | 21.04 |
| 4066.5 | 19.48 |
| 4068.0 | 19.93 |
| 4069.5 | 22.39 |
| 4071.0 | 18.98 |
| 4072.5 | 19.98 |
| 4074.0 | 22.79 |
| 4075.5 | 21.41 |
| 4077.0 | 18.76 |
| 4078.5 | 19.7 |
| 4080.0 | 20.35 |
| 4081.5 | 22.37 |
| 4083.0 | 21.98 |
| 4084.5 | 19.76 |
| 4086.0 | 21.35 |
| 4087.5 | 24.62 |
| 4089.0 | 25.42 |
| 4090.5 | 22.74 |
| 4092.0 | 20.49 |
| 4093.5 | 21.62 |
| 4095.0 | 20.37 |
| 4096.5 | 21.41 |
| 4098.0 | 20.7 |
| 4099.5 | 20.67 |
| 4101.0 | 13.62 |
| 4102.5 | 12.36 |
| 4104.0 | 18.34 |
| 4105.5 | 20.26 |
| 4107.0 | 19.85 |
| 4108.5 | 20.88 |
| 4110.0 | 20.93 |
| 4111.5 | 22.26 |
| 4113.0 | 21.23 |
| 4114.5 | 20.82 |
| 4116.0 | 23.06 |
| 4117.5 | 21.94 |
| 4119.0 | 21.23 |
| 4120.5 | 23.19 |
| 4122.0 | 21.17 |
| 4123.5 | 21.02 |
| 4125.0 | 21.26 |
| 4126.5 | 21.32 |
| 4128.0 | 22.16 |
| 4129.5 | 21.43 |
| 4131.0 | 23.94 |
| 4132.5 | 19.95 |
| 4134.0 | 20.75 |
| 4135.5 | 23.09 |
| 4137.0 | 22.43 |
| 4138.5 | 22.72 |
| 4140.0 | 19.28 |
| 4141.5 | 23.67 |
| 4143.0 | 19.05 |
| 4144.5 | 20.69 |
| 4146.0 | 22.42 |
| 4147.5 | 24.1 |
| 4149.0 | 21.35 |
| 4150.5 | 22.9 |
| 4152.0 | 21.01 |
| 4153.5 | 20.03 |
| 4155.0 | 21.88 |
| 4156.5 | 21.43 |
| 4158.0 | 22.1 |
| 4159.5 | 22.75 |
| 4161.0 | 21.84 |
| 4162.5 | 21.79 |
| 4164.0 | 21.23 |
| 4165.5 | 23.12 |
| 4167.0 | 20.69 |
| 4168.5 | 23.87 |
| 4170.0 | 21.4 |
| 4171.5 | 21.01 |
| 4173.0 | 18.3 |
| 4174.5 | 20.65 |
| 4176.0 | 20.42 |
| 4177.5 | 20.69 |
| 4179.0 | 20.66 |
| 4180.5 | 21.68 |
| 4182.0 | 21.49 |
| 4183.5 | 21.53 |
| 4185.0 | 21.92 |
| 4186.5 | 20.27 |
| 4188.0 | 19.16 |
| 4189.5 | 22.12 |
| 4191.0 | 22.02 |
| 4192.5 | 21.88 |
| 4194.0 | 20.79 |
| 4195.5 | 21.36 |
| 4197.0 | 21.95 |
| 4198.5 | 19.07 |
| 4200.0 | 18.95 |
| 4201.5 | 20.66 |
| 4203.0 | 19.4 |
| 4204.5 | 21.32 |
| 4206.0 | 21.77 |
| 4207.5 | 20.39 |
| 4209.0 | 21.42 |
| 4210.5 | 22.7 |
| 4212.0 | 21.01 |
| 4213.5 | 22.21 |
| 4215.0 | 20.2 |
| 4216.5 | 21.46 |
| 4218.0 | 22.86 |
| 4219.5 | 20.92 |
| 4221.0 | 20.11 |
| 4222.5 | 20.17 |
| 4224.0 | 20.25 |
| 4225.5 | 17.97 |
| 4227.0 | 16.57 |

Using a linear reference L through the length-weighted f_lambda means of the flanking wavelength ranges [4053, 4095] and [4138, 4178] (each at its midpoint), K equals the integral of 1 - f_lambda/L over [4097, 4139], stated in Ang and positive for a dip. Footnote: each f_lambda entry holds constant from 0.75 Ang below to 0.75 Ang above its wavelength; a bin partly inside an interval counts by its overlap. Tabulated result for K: 0.9 Ang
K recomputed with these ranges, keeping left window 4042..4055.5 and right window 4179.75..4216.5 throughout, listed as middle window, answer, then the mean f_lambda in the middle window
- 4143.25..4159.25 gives -0.6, 21.7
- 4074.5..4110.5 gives 0.8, 20.4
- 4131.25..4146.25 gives -0.4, 21.5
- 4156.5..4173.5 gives -0.5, 21.7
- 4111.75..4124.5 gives -0.5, 21.7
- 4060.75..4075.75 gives 0.1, 20.7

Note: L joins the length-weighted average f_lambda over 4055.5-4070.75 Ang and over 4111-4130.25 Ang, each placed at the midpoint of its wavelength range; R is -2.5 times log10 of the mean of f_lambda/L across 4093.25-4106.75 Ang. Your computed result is 0.13 mag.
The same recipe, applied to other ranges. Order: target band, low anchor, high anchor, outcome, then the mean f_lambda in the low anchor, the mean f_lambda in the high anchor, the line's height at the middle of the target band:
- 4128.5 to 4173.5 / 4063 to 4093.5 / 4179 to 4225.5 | -0.03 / 21.1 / 21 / 21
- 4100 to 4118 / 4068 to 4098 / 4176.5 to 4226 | 0.09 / 21.3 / 20.9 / 21.3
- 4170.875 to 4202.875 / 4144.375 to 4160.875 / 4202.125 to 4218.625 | 0.04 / 21.9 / 21.3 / 21.6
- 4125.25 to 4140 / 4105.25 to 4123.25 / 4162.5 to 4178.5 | -0.02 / 21.4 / 21.2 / 21.3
